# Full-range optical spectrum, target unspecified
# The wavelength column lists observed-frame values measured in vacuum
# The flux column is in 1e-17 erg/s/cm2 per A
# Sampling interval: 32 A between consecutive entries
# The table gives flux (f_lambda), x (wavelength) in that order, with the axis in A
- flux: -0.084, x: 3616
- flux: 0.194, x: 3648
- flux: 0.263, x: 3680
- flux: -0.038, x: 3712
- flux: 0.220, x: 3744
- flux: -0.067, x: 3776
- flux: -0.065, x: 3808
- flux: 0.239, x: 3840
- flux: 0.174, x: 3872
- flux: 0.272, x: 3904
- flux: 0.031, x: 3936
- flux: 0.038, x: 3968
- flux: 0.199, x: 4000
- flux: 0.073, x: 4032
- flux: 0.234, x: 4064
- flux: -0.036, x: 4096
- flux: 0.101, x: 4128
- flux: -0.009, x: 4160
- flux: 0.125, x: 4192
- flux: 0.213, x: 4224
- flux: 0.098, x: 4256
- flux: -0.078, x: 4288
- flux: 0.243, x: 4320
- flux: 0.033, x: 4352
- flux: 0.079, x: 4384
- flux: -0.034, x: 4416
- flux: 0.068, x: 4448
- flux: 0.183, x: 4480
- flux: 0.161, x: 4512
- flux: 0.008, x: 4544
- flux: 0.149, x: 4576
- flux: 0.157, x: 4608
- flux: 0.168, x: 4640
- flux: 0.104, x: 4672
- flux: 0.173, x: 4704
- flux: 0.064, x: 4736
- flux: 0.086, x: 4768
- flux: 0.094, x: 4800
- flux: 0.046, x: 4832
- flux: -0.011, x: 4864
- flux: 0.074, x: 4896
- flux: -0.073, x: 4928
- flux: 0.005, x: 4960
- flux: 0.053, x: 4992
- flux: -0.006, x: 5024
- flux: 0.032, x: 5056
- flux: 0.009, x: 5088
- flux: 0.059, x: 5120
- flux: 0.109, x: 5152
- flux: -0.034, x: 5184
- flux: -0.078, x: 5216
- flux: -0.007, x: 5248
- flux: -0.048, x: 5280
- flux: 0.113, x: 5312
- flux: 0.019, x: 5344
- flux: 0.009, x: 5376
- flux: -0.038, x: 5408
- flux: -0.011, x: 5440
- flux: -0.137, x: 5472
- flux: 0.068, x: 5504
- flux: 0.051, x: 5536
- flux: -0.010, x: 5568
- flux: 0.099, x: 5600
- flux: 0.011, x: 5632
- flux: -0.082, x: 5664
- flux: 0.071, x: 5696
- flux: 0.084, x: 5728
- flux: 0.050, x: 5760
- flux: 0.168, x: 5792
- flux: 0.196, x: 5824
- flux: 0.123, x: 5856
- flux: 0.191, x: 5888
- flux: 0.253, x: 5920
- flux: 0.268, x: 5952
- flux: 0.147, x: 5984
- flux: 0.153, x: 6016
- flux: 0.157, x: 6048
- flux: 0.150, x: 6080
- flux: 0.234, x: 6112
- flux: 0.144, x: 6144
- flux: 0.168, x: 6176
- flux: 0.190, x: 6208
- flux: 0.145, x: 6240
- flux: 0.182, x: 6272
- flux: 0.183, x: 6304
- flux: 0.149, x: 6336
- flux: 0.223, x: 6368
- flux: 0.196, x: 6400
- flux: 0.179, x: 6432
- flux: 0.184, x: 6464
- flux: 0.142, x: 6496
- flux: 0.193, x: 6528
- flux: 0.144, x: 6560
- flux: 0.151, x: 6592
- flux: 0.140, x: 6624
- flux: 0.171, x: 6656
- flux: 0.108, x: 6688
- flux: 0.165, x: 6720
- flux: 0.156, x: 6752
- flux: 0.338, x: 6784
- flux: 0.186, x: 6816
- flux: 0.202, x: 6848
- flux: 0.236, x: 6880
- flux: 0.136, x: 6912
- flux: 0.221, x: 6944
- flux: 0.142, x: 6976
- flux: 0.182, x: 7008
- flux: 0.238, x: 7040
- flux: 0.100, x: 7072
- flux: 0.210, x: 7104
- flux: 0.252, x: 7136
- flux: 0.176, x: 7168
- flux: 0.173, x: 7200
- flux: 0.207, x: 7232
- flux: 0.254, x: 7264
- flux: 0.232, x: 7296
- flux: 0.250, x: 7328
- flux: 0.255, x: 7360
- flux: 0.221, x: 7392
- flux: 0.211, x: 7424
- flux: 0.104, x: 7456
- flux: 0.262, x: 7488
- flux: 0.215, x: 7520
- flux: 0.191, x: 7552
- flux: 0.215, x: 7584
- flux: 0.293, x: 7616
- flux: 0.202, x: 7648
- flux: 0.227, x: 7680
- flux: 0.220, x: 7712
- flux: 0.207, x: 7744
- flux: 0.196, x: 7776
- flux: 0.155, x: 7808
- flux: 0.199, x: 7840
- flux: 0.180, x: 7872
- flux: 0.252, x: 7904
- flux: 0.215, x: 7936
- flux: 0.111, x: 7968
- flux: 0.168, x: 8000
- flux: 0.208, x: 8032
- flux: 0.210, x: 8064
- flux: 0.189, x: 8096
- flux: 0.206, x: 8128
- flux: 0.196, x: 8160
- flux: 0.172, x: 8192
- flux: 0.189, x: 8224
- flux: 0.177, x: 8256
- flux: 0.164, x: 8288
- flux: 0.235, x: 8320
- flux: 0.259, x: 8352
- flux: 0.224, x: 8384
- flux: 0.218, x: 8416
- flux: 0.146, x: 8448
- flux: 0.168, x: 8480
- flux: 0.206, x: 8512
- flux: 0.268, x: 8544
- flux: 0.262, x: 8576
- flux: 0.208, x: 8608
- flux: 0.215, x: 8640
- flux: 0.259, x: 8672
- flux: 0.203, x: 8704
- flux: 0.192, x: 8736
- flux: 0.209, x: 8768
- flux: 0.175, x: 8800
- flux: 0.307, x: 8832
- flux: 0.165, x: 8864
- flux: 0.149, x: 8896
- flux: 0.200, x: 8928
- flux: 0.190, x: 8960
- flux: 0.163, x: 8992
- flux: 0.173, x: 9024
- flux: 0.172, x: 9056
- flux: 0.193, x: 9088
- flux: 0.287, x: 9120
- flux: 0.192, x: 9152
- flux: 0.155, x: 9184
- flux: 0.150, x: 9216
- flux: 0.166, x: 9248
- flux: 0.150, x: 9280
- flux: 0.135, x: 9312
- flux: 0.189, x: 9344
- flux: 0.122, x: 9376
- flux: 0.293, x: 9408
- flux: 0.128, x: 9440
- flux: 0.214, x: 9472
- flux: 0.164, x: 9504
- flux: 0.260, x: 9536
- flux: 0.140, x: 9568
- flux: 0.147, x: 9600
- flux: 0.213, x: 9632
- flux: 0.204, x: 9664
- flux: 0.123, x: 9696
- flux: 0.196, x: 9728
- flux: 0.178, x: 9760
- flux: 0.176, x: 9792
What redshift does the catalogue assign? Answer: 0.82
